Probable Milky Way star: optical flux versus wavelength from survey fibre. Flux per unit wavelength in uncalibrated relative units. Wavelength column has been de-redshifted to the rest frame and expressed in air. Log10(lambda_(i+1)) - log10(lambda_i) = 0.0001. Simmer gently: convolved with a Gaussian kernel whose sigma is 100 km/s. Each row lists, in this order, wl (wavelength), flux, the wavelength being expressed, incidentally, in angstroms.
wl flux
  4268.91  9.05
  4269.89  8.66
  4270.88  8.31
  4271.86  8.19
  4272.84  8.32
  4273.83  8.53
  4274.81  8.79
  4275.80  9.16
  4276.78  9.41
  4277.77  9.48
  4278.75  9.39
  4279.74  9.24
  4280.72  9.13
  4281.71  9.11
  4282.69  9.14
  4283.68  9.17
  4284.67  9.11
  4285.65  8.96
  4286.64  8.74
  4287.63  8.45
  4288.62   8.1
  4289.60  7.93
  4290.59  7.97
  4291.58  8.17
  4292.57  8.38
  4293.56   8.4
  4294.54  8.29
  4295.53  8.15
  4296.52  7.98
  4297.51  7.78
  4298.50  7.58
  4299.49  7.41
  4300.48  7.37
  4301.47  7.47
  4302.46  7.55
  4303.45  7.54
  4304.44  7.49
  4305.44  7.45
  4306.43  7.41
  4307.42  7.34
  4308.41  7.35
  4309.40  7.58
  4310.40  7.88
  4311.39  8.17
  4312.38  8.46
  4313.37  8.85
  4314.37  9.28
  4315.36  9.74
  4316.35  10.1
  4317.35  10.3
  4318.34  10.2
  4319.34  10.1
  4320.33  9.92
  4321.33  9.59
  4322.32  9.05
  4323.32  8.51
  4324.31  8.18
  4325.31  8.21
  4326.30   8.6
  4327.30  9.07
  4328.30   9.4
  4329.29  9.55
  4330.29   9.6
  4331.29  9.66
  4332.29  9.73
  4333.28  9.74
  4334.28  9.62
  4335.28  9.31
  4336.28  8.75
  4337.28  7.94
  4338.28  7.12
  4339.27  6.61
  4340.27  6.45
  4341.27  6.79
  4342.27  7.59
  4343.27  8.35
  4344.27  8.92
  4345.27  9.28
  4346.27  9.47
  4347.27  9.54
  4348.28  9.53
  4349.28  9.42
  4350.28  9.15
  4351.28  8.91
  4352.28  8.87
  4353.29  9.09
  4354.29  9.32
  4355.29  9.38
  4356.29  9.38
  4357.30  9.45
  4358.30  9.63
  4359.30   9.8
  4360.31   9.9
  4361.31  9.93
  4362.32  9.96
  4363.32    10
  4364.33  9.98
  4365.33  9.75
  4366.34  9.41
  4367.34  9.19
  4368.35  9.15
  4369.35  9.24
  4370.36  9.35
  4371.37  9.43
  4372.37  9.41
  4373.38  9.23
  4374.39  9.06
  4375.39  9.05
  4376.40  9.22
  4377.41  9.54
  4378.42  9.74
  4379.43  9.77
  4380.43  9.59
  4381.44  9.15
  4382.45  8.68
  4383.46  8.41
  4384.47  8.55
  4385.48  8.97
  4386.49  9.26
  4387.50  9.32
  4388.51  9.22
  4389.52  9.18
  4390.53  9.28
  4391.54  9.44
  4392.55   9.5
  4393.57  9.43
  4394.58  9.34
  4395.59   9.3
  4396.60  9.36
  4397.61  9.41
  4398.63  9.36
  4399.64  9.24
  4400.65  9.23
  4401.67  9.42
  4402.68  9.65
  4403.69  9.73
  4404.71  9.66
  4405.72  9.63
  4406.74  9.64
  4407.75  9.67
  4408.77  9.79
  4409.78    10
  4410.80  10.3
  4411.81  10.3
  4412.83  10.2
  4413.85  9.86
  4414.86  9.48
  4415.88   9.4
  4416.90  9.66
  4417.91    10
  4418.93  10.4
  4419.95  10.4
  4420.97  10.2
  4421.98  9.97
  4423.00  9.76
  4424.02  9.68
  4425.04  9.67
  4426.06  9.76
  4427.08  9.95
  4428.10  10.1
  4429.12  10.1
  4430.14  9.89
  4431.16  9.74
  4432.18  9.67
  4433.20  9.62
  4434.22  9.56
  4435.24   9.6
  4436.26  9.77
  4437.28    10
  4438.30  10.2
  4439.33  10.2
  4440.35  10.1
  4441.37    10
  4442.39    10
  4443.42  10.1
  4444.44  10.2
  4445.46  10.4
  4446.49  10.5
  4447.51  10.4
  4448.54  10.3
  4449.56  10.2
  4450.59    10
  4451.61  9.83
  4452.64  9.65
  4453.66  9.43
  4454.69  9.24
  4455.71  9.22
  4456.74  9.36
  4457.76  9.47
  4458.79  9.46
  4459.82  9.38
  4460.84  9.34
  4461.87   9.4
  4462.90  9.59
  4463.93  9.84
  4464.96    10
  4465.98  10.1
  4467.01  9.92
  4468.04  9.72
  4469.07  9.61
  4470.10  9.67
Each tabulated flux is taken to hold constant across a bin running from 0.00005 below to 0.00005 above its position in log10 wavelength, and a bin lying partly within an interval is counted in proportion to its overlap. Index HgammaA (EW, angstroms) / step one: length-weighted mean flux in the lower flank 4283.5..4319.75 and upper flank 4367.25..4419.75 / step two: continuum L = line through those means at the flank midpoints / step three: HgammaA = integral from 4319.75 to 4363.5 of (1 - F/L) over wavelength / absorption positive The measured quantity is -0.9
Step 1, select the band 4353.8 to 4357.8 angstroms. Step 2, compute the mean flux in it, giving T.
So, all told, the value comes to 9.38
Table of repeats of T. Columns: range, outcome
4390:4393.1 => 9.39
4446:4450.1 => 10.3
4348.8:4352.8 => 9.08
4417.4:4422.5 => 10.2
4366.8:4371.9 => 9.29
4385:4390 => 9.19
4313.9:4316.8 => 9.73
